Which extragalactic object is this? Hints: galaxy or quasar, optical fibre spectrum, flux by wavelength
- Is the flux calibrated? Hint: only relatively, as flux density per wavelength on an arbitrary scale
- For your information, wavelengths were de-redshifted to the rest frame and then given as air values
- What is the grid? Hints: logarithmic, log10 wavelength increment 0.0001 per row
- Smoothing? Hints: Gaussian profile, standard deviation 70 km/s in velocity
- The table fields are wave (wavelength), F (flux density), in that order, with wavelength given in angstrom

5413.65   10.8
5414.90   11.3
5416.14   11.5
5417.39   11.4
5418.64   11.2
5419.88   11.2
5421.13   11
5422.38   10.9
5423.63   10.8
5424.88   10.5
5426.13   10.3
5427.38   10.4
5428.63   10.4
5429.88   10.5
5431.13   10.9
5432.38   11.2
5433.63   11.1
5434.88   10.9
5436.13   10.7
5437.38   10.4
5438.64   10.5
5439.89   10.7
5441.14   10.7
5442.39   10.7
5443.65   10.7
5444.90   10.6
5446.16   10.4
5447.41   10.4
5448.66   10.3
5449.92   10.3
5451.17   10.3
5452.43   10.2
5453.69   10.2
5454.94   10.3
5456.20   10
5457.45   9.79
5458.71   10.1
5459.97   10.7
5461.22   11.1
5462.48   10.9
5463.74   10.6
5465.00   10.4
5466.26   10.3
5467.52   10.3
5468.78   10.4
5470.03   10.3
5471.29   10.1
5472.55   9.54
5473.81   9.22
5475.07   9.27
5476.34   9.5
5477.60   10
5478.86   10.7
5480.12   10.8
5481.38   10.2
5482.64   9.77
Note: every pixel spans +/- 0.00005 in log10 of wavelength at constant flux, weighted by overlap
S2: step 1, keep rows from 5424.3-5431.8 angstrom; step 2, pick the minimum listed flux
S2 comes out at 10.3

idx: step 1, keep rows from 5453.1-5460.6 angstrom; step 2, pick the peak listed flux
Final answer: 10.7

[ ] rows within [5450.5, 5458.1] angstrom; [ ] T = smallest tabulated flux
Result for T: 9.79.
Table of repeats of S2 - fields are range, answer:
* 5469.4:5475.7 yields 9.22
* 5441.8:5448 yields 10.4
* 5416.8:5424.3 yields 10.8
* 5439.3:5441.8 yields 10.7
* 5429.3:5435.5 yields 10.5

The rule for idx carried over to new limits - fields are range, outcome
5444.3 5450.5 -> 10.6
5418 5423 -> 11.2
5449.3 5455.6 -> 10.3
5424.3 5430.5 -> 10.5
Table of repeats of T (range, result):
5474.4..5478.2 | 9.27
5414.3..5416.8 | 11.3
